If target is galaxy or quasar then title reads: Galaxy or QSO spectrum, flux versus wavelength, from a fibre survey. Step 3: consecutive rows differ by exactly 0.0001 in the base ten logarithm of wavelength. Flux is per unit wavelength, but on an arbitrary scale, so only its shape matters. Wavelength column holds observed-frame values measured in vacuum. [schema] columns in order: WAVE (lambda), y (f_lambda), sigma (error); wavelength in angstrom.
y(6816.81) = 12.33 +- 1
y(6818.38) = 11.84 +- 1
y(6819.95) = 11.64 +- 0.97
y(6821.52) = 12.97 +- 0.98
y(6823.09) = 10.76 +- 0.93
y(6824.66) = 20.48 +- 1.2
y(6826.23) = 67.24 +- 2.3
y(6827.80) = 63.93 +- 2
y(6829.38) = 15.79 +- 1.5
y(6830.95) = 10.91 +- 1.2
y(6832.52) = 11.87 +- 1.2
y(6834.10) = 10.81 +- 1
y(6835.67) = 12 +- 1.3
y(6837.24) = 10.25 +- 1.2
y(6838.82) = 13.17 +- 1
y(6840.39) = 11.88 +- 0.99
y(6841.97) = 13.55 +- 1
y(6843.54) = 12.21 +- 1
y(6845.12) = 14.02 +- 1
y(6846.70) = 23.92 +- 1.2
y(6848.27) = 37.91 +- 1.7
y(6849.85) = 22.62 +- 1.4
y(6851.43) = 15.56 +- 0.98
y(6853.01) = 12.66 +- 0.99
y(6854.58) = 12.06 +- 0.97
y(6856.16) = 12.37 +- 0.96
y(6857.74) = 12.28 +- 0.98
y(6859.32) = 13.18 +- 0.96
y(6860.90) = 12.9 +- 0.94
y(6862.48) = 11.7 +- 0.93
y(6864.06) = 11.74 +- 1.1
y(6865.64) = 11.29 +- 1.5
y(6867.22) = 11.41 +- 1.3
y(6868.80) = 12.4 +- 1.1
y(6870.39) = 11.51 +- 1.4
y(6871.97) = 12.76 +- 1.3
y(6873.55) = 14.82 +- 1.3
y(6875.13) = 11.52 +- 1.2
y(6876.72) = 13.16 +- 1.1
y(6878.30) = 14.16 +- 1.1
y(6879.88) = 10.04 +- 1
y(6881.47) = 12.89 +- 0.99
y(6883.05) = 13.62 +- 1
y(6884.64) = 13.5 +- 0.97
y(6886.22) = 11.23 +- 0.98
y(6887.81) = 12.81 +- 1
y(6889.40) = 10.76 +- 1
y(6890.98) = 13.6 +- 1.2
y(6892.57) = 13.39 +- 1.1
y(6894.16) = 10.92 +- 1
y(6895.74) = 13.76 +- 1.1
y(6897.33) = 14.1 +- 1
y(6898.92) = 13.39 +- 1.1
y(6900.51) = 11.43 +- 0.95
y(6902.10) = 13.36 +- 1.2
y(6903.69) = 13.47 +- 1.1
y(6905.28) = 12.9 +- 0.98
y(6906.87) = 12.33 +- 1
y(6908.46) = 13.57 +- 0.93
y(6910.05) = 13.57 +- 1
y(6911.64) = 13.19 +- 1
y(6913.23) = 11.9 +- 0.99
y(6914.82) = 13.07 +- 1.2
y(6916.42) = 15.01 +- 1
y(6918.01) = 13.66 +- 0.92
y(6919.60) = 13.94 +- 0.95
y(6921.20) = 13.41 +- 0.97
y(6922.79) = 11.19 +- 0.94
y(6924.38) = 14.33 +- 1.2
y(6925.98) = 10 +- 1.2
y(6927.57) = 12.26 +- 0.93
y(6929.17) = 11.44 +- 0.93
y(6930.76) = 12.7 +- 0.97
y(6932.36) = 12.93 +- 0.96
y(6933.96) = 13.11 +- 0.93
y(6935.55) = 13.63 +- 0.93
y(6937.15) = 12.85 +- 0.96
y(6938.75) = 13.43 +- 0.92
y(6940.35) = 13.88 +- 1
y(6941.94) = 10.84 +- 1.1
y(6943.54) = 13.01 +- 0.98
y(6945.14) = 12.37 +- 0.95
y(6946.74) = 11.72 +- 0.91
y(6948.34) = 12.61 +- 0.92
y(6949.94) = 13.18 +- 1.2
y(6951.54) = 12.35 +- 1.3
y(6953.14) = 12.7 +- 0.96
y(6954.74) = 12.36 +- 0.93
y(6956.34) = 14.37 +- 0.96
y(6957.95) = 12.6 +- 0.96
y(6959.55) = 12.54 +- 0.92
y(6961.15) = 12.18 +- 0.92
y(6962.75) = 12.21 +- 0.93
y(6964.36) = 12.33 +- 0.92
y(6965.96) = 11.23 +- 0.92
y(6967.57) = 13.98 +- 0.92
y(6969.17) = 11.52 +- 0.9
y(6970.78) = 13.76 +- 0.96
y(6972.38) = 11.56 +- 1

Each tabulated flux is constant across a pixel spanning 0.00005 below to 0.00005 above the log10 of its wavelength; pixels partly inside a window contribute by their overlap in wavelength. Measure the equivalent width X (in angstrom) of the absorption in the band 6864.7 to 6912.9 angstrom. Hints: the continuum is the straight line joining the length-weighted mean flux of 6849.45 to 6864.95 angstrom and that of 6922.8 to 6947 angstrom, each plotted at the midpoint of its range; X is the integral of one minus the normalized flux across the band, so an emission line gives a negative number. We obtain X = 1.5 angstrom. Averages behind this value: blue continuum 13.5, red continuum 12.5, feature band 12.7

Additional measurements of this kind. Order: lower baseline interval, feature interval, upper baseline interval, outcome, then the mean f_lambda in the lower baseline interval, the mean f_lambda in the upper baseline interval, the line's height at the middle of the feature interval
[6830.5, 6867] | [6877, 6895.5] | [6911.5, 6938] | 1.5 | 14.4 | 12.9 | 13.6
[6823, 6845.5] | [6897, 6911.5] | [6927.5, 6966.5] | 2.3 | 20.3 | 12.6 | 15.5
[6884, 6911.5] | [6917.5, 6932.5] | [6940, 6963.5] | 0.2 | 12.8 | 12.6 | 12.7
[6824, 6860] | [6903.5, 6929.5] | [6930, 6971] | 3.4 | 19.6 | 12.7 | 14.9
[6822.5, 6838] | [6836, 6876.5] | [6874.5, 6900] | 9.2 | 23.6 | 12.7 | 18.6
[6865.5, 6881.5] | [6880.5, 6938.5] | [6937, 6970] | -1.8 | 12.4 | 12.6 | 12.5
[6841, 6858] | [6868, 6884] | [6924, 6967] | 3.3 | 17.3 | 12.5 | 16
